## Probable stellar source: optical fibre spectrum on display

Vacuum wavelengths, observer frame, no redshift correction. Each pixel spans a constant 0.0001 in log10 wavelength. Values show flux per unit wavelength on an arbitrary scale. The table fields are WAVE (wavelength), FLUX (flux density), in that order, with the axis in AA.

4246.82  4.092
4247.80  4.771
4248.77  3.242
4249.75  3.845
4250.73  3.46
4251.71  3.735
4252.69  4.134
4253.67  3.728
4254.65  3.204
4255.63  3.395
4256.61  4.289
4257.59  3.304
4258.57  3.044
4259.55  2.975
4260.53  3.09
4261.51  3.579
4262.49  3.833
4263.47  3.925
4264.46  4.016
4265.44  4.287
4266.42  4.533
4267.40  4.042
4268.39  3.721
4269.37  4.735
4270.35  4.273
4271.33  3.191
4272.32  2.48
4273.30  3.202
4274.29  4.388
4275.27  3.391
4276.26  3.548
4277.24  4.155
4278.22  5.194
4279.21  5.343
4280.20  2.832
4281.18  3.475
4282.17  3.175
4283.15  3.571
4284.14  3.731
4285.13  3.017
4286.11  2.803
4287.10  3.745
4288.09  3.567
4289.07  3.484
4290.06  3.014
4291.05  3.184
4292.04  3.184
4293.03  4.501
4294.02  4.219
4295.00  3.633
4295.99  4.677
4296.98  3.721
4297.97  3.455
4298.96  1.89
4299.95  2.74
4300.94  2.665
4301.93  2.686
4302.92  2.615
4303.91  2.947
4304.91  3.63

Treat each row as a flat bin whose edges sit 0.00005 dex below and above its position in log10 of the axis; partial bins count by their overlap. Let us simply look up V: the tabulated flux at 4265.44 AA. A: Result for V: 4.287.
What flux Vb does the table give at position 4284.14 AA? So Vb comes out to 3.731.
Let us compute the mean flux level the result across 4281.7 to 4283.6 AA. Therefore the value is 3.38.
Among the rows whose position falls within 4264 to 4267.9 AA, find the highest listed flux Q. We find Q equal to 4.533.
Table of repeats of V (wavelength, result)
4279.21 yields 5.343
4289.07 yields 3.484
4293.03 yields 4.501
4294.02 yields 4.219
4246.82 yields 4.092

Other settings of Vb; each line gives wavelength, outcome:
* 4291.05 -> 3.184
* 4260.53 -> 3.09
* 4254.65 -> 3.204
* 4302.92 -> 2.615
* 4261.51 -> 3.579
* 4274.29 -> 4.388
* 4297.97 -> 3.455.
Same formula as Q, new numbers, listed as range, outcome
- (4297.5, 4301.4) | 3.455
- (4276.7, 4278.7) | 5.194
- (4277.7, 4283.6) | 5.343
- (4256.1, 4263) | 4.289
